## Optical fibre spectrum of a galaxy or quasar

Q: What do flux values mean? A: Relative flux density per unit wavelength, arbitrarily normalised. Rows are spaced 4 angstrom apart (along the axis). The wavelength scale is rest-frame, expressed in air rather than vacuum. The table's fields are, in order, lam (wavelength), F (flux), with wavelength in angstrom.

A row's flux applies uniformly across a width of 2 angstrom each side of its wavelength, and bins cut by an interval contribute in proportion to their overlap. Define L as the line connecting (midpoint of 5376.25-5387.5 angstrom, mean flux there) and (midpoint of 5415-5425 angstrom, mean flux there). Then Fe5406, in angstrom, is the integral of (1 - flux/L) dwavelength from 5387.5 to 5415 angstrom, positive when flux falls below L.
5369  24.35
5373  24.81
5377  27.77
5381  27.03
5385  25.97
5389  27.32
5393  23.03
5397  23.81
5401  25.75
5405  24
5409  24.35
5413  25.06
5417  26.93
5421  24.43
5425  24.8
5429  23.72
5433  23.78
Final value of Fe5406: 1.5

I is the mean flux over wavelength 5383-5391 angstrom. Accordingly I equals 26.6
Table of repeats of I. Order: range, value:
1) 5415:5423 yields 25.7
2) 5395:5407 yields 24.5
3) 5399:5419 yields 25.2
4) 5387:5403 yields 25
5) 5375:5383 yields 27.4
